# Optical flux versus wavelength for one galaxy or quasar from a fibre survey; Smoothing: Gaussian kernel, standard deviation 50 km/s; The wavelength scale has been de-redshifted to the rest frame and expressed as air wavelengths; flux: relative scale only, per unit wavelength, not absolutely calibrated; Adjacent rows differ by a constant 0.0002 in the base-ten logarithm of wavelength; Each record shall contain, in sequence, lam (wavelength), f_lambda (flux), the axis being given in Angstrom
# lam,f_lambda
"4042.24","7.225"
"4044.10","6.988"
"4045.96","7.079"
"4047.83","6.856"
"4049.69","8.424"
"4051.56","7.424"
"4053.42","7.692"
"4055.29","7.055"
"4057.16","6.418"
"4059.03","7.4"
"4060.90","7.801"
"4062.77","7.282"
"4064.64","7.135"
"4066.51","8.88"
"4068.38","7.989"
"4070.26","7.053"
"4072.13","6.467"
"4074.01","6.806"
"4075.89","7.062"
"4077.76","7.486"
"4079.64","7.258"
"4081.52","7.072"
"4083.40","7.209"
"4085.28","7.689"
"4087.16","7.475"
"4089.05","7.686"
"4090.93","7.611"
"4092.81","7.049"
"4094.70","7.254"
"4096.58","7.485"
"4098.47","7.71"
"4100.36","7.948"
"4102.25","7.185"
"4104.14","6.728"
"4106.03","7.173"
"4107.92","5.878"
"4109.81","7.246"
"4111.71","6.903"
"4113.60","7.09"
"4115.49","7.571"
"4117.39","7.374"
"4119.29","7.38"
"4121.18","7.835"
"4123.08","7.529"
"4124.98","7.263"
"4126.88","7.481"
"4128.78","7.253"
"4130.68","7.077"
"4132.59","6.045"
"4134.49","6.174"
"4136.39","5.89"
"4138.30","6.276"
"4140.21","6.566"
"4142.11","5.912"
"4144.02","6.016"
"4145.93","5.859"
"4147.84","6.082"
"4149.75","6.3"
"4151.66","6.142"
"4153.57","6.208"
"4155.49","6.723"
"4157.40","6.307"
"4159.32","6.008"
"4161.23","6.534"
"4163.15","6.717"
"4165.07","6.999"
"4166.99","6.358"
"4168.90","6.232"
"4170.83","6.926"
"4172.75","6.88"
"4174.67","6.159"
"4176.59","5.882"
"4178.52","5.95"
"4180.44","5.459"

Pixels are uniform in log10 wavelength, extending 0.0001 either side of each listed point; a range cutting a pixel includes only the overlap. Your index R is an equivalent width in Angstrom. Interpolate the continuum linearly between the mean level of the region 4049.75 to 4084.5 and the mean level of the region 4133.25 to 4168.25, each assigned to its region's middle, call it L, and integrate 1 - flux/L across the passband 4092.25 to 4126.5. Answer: -2.3 Angstrom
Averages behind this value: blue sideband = 7.33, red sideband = 6.28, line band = 7.26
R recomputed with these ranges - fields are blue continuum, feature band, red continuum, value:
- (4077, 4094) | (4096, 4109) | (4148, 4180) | 0.0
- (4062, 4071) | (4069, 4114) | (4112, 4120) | 1.8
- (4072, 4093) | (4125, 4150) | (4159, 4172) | 1.5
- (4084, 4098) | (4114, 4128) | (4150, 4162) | -1.1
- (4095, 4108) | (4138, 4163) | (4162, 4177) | 1.8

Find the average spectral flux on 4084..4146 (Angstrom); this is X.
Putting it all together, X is 7.03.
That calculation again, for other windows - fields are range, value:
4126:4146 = 6.43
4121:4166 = 6.53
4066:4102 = 7.41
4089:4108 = 7.29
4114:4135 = 7.2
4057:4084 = 7.31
